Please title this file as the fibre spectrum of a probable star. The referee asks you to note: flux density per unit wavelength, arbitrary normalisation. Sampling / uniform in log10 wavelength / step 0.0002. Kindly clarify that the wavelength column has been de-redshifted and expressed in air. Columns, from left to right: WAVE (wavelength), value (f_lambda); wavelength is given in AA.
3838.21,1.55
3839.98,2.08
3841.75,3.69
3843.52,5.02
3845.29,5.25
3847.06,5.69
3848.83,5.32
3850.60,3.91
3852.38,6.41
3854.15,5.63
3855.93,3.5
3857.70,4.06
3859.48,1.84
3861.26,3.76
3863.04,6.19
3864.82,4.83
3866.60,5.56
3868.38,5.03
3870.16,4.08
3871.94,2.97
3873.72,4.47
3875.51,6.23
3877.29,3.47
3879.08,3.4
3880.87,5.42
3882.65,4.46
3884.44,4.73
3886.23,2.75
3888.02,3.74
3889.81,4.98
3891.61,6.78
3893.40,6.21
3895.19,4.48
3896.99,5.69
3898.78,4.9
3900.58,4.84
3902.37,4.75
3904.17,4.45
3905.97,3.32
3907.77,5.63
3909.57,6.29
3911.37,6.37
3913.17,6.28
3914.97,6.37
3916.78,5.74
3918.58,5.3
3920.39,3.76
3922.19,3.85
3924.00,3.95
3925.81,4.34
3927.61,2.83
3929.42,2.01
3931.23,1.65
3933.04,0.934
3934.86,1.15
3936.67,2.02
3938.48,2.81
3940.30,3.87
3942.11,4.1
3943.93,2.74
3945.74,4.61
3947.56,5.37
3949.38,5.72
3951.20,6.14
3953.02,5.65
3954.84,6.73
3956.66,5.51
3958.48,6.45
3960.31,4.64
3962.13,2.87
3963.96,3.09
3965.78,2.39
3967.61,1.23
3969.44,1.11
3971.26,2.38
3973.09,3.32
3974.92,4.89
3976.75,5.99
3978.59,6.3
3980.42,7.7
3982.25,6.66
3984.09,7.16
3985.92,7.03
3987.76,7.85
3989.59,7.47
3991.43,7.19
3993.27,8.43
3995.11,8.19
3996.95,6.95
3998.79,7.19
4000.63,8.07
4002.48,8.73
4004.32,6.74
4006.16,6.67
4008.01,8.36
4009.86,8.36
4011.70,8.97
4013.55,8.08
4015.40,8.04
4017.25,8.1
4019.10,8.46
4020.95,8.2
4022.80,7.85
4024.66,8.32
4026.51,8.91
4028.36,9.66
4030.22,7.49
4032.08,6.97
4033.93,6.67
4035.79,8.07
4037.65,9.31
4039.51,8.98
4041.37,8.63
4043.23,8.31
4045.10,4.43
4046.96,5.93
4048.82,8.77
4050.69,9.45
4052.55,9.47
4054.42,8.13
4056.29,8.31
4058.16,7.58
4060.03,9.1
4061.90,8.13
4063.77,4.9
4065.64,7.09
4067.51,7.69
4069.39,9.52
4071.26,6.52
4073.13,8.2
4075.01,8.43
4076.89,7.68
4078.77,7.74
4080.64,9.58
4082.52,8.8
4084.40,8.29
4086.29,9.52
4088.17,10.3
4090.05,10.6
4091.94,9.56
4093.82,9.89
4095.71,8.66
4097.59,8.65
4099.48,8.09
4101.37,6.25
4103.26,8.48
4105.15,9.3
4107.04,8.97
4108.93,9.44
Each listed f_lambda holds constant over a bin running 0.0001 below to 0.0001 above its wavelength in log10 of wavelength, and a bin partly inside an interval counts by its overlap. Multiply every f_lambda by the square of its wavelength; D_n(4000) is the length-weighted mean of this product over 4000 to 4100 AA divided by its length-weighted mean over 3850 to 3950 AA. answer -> 2.04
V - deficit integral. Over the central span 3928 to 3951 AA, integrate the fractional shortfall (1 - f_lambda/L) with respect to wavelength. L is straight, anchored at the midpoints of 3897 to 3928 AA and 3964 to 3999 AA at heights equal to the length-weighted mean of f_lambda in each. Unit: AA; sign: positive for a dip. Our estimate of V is 9.1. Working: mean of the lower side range 4.94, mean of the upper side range 5.67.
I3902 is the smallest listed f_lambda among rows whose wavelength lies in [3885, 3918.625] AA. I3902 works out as 2.75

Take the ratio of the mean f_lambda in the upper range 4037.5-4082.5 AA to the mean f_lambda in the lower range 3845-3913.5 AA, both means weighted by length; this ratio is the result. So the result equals 1.67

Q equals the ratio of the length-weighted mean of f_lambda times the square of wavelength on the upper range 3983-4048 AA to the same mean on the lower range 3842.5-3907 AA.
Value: 1.8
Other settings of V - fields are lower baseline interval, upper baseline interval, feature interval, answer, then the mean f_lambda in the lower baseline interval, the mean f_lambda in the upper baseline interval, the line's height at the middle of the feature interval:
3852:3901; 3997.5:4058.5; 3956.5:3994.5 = 9.2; 4.64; 8.03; 6.86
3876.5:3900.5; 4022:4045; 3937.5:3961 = 4.6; 4.7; 8.13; 6.14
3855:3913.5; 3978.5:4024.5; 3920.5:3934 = 6.8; 4.7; 7.75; 5.82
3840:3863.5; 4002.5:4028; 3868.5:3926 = 7.3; 4.51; 8.14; 5.52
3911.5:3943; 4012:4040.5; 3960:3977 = 7.8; 3.65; 8.22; 5.56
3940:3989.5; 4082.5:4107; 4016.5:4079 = -4.4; 4.93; 8.96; 7.5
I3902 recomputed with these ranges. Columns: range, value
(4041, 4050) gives 4.43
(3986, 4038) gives 6.67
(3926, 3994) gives 0.934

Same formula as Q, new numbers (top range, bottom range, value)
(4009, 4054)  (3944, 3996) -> 1.56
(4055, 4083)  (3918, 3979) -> 2.23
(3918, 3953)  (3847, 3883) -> 0.81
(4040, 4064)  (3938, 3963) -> 1.71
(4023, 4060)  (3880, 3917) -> 1.69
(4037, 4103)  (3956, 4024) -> 1.34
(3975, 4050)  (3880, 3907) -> 1.72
